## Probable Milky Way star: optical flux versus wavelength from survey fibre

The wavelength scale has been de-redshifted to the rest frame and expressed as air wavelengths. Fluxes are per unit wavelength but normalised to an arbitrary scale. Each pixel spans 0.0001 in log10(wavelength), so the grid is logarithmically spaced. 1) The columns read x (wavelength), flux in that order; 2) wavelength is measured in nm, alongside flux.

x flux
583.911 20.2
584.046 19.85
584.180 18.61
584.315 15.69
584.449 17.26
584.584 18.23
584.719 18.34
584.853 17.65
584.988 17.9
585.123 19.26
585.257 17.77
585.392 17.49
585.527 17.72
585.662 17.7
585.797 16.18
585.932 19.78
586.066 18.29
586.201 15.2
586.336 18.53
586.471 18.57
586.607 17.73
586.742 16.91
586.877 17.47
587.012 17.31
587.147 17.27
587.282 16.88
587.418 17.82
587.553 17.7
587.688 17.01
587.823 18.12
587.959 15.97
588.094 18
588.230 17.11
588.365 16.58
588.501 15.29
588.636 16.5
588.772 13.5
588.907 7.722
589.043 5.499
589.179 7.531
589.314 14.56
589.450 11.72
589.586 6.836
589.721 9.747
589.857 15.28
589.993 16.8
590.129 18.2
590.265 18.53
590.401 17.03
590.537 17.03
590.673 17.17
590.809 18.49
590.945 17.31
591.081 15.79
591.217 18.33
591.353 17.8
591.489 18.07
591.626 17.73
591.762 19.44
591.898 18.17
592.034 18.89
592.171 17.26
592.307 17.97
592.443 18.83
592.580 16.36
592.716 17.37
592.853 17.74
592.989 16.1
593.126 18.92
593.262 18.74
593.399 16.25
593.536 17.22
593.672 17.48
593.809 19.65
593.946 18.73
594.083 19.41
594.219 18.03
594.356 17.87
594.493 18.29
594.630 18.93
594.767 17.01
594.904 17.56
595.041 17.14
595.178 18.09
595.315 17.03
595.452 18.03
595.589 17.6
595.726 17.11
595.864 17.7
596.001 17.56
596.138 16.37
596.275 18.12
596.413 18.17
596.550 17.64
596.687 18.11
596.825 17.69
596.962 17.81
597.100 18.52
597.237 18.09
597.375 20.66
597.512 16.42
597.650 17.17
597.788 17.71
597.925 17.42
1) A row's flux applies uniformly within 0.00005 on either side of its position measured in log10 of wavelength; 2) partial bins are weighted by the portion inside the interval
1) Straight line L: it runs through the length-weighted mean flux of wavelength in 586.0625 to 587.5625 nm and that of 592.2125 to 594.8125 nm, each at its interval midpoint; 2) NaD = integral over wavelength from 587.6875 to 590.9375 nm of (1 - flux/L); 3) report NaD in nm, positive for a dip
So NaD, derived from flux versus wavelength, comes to 0.56 nm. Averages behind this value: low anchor 17.4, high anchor 17.9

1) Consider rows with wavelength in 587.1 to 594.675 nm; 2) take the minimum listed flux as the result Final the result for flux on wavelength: 5.499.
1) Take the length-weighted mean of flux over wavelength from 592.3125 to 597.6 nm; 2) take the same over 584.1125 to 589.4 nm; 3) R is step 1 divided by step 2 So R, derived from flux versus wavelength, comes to 1.08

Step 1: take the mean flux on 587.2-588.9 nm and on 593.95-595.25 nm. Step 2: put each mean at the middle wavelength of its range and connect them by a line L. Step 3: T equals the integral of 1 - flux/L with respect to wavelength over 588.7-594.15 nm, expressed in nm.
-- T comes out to 0.37 nm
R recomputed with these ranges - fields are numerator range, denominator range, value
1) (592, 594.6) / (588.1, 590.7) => 1.29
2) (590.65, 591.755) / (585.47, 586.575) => 1.00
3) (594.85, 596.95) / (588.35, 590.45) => 1.35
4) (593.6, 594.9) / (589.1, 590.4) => 1.37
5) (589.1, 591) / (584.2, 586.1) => 0.82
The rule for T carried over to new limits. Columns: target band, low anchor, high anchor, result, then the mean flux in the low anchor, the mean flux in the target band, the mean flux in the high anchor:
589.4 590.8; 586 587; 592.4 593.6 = 0.20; 17.5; 15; 17.5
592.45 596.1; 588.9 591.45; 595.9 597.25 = -0.26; 14.5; 17.8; 17.8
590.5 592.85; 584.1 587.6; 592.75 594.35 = 0.02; 17.7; 17.8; 18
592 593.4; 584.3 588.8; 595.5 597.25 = -0.01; 17.4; 17.7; 17.7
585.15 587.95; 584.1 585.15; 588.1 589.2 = -0.38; 17.8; 17.6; 13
